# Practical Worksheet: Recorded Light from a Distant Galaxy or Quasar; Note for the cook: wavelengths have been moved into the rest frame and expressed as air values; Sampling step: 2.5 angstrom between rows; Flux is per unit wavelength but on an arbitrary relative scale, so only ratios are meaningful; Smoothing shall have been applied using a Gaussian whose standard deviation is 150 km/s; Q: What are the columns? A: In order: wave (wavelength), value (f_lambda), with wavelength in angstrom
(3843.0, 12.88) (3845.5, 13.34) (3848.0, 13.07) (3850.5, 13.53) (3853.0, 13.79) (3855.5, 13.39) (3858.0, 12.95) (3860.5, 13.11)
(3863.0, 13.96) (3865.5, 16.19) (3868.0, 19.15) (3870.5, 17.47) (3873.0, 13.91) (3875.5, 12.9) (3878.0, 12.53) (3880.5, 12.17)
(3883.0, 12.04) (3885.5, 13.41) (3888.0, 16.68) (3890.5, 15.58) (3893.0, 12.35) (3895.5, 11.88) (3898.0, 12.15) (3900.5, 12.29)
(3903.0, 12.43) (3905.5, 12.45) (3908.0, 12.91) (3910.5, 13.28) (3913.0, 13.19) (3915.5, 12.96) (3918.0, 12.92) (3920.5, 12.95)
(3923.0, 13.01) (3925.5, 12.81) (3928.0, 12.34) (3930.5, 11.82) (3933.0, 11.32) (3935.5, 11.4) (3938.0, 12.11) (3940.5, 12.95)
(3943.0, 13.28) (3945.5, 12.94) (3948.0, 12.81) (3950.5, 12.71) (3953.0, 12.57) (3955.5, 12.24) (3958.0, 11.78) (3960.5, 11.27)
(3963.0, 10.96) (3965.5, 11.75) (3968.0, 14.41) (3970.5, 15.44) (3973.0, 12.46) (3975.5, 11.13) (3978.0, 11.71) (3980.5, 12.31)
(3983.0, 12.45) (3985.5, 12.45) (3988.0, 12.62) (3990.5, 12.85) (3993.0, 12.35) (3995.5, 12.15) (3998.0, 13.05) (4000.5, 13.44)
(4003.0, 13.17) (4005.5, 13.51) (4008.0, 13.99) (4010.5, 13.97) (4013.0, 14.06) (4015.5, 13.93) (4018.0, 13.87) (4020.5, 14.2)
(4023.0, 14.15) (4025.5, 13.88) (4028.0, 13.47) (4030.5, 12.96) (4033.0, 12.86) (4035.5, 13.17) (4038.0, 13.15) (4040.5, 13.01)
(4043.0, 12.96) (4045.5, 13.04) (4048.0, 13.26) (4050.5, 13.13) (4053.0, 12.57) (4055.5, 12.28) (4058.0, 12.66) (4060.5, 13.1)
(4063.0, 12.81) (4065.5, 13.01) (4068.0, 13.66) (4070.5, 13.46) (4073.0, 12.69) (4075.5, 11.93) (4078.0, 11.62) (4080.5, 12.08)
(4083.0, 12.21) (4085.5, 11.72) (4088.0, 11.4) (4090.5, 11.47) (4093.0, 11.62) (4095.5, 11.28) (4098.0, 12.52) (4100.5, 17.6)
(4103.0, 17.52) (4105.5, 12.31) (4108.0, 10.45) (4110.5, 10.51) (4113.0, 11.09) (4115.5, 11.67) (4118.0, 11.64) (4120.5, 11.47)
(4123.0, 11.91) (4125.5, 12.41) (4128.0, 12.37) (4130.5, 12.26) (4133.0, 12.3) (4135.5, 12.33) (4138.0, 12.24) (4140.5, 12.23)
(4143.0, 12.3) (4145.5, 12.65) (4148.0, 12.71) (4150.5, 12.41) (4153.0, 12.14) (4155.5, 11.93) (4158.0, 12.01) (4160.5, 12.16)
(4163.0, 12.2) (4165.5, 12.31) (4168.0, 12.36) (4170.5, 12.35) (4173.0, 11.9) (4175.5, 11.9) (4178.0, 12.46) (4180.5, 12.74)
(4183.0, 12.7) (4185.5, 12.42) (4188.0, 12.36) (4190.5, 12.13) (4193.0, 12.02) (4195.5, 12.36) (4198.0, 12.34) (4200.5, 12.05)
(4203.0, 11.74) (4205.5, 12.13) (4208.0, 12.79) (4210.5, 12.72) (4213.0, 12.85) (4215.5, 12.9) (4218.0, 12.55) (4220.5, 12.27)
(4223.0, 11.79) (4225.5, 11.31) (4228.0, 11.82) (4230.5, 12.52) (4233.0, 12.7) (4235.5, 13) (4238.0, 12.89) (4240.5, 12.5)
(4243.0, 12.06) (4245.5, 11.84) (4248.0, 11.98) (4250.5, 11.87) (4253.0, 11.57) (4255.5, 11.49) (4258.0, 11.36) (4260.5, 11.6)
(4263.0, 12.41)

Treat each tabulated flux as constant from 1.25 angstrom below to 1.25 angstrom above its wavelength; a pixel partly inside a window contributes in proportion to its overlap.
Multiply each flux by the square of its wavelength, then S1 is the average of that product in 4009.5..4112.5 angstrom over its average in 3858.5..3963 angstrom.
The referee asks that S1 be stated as 1.1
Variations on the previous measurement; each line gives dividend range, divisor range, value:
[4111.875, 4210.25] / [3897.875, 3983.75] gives 1.09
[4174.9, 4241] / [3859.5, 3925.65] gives 1.06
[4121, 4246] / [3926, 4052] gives 1.05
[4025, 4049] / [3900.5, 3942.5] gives 1.11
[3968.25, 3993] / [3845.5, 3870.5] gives 0.93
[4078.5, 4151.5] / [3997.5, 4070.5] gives 0.96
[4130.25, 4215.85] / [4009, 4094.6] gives 1.01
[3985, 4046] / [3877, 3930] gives 1.09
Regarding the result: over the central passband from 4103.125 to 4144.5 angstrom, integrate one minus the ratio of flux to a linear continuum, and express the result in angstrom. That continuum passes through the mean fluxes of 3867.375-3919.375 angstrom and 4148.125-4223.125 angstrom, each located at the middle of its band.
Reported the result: 1.8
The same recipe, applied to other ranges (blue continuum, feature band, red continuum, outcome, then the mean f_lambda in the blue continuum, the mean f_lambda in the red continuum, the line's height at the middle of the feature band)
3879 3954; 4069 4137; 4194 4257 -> 0.9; 12.8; 12.2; 12.5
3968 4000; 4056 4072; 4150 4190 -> -0.7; 12.7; 12.3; 12.5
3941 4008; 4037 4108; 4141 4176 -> -2.2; 12.6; 12.2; 12.4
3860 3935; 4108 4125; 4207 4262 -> 1.7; 13.4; 12.2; 12.6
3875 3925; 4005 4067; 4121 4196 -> -3.4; 13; 12.3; 12.6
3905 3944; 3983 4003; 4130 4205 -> -0.3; 12.6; 12.3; 12.5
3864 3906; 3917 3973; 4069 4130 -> 3.8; 13.9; 12.3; 13.4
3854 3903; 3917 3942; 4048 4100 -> 2.1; 13.9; 12.5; 13.5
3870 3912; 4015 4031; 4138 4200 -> -1.3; 13.2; 12.3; 12.8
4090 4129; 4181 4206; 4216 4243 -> 0.2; 12.4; 12.3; 12.4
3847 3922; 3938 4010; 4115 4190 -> 2.5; 13.6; 12.2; 13.1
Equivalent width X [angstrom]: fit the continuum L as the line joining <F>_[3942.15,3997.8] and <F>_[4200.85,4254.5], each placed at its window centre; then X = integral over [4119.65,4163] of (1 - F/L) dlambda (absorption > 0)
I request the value 0.4 angstrom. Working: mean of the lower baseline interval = 12.5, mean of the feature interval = 12.2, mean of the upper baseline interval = 12.3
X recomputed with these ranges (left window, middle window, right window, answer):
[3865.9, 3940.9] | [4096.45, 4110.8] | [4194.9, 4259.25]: -1.19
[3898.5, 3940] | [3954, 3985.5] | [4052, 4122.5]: 0.40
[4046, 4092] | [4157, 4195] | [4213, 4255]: 0.17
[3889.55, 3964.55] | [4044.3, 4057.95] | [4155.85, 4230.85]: -0.49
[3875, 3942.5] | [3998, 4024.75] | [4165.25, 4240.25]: -2.47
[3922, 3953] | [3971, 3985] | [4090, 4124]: 0.25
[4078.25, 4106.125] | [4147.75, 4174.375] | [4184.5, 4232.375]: 0.64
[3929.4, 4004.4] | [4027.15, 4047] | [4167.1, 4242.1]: -1.02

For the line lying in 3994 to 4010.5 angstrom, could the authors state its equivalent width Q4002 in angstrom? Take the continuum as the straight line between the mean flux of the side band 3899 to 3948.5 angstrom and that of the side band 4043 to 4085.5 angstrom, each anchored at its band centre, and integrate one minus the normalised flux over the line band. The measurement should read -0.8 angstrom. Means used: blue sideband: 12.6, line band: 13.3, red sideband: 12.7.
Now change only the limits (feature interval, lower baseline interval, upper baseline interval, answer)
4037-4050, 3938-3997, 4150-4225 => -0.7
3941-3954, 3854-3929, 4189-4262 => 0.4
